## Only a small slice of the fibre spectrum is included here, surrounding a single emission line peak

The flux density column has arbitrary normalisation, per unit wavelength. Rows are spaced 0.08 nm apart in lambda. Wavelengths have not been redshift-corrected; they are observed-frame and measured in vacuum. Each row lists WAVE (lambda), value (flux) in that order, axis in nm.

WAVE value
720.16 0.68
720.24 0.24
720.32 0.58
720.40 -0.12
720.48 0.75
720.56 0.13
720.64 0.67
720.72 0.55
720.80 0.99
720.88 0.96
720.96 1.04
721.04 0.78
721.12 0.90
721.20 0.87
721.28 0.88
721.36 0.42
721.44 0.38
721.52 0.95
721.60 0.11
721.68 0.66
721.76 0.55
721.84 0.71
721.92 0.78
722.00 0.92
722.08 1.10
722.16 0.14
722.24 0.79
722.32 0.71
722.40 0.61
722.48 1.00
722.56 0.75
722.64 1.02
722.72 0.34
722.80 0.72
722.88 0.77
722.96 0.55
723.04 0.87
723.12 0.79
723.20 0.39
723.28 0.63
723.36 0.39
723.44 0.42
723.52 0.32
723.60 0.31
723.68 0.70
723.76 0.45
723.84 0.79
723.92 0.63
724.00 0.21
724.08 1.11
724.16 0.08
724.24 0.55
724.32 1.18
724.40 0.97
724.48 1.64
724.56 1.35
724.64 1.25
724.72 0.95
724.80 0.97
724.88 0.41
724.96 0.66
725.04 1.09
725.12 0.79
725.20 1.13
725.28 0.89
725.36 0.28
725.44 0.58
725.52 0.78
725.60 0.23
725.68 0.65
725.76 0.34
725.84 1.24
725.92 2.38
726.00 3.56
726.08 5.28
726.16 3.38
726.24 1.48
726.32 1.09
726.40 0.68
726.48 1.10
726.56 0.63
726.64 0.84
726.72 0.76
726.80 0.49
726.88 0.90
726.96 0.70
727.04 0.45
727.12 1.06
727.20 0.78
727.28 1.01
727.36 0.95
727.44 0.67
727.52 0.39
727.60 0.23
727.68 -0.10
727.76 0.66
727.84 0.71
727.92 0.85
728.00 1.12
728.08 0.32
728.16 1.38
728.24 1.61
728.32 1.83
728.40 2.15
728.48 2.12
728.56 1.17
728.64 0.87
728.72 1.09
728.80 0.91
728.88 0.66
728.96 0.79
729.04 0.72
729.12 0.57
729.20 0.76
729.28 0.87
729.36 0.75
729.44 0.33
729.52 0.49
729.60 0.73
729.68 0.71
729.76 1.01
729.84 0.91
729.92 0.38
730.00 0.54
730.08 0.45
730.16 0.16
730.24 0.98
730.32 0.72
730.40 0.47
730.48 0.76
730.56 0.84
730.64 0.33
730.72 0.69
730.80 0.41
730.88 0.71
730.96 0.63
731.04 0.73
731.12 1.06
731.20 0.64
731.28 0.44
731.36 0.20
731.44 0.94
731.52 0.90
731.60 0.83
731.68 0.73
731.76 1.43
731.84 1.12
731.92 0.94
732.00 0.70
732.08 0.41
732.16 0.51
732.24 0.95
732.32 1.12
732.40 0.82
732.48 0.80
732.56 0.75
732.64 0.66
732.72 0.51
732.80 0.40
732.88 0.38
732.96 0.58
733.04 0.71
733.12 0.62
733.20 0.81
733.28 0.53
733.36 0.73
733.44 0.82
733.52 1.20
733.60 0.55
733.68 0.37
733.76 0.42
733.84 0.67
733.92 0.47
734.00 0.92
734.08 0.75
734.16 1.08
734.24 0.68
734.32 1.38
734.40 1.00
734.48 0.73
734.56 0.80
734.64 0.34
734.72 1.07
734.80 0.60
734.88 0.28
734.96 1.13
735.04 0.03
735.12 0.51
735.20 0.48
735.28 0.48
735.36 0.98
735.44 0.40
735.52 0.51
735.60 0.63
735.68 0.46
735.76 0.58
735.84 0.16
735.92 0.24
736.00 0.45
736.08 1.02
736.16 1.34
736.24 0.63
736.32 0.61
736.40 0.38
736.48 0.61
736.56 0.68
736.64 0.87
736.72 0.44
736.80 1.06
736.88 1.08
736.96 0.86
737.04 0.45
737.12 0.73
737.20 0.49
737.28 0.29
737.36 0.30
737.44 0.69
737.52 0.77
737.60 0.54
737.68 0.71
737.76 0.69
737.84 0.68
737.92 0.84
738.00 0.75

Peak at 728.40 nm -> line [N II]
